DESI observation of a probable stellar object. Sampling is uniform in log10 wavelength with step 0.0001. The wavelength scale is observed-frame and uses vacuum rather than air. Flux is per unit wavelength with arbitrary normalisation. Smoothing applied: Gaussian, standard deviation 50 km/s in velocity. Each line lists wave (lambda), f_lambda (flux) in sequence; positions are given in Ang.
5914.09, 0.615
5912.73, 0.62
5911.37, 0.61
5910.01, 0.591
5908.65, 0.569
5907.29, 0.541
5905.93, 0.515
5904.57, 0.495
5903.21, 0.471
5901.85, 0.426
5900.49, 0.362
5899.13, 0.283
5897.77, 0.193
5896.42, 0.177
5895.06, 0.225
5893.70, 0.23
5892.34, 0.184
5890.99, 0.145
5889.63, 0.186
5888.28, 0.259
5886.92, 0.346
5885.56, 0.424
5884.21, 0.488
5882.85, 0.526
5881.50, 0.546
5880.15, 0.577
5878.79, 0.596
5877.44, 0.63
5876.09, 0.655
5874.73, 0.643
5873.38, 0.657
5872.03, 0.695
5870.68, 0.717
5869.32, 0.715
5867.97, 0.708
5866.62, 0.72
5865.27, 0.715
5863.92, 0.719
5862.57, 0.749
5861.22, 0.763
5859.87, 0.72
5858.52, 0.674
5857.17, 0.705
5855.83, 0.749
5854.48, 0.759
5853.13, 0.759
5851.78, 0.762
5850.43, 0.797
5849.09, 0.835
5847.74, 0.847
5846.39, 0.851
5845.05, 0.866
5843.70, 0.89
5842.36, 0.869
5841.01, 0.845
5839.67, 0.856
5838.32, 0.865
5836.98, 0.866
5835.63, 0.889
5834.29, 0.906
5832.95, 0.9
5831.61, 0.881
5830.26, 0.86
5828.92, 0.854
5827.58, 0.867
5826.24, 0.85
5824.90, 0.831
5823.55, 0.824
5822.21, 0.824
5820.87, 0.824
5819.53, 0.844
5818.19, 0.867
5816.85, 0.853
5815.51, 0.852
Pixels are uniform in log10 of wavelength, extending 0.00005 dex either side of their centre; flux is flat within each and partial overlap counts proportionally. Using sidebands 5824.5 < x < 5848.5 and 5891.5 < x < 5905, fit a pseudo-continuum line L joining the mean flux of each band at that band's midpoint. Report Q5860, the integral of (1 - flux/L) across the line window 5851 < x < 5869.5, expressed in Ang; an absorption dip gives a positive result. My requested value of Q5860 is -2.4 Ang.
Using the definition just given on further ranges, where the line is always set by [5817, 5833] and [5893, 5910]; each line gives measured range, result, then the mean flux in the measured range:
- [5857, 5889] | -3.4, 0.621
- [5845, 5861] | -2.2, 0.773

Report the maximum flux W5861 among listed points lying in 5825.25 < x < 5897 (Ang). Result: 0.906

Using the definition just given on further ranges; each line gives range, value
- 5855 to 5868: 0.763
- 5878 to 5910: 0.596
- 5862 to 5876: 0.749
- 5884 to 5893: 0.488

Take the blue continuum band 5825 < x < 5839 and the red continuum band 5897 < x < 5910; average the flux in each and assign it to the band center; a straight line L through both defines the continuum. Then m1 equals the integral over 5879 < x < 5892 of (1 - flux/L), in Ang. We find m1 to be 3.8 Ang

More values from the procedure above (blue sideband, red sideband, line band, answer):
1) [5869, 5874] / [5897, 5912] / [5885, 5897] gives 6.8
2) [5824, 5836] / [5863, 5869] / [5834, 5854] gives -0.8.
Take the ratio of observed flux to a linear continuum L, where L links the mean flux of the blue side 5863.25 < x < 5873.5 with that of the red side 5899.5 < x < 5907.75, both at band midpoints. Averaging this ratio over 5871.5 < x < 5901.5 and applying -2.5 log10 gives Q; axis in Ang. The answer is 0.41 mag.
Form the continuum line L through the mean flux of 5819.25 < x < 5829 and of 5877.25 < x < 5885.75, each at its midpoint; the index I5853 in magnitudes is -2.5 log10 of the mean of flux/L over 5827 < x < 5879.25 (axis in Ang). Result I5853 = -0.13 mag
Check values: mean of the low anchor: 0.839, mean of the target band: 0.779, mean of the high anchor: 0.543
